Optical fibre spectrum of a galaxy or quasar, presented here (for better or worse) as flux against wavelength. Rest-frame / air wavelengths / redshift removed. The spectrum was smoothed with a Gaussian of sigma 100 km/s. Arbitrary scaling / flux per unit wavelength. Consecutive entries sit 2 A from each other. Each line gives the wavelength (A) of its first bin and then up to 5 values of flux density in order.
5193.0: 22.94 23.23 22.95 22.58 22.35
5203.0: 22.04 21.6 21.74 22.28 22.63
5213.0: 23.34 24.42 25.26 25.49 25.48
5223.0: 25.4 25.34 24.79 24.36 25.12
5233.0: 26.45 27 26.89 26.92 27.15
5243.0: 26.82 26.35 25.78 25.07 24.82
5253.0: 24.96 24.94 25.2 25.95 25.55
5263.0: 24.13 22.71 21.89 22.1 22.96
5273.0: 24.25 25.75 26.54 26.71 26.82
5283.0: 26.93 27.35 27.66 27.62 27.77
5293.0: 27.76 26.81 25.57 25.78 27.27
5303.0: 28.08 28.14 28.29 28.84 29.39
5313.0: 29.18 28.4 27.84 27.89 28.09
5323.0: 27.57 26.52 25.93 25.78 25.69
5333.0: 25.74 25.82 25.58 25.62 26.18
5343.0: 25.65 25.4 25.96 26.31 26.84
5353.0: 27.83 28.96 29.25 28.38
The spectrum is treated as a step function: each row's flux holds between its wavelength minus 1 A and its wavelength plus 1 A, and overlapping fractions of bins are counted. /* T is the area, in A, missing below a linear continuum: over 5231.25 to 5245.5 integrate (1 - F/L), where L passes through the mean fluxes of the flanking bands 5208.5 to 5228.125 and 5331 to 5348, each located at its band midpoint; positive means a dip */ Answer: -1.17 A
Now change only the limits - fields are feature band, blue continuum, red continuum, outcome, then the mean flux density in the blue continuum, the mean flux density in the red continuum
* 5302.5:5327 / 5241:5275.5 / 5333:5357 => -2.1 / 24.7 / 26.5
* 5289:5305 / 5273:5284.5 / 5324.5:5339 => -0.6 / 26.4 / 25.8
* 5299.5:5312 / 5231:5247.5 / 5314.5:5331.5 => -0.6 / 26.6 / 27.1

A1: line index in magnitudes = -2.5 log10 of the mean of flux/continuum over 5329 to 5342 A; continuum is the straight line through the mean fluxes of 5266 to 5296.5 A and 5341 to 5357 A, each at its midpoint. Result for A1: 0.04 mag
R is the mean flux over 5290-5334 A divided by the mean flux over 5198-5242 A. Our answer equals 1.1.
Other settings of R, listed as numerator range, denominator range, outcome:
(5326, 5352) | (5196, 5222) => 1.11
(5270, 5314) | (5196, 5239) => 1.12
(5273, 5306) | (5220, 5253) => 1.04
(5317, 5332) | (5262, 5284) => 1.09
